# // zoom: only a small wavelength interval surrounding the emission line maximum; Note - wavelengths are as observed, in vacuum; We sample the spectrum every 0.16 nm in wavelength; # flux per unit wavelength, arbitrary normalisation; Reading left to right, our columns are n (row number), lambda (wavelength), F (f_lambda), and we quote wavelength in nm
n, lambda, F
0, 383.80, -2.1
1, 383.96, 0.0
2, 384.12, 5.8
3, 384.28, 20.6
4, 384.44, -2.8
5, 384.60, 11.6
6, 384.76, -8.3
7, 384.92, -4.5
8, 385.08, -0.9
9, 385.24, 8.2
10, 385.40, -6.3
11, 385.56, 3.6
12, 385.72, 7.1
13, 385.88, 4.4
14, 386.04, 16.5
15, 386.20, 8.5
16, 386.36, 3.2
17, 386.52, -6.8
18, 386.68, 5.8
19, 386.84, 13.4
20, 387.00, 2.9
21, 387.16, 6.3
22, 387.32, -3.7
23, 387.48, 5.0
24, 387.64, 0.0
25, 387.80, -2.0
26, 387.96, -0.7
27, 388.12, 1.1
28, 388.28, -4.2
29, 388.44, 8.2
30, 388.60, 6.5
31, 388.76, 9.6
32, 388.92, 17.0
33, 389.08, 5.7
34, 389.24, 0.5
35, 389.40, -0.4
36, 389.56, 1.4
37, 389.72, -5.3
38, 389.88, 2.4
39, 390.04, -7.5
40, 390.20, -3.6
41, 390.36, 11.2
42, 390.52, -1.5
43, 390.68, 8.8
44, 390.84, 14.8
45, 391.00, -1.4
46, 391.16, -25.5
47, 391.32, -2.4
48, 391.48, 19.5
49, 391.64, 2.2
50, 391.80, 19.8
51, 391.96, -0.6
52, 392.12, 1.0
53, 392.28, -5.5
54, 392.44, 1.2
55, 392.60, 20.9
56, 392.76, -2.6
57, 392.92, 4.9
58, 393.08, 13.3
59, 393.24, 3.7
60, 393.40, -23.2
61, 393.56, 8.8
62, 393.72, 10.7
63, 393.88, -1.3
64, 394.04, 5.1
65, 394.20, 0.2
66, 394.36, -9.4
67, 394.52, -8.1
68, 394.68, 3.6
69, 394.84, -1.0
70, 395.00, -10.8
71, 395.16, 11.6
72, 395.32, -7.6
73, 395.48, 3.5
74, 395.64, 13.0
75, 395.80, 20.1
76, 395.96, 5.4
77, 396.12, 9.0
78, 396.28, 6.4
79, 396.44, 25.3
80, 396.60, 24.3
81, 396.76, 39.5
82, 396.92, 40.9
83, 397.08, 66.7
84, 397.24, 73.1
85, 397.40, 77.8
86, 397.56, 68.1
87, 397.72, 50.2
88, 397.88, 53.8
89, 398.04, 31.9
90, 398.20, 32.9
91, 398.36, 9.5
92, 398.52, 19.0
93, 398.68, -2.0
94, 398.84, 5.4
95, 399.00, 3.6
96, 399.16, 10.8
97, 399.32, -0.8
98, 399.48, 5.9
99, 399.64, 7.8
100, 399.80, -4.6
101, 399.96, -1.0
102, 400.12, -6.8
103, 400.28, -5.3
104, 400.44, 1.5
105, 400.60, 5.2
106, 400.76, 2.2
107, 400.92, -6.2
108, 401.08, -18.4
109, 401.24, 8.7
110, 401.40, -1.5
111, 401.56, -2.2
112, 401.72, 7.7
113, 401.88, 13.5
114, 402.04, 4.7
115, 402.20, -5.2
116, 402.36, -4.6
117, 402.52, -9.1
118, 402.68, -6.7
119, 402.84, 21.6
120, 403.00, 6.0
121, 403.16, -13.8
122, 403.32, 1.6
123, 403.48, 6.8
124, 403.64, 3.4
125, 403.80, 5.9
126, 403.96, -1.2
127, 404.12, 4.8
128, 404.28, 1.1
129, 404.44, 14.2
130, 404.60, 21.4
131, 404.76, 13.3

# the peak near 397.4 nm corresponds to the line Lyman alpha 1216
